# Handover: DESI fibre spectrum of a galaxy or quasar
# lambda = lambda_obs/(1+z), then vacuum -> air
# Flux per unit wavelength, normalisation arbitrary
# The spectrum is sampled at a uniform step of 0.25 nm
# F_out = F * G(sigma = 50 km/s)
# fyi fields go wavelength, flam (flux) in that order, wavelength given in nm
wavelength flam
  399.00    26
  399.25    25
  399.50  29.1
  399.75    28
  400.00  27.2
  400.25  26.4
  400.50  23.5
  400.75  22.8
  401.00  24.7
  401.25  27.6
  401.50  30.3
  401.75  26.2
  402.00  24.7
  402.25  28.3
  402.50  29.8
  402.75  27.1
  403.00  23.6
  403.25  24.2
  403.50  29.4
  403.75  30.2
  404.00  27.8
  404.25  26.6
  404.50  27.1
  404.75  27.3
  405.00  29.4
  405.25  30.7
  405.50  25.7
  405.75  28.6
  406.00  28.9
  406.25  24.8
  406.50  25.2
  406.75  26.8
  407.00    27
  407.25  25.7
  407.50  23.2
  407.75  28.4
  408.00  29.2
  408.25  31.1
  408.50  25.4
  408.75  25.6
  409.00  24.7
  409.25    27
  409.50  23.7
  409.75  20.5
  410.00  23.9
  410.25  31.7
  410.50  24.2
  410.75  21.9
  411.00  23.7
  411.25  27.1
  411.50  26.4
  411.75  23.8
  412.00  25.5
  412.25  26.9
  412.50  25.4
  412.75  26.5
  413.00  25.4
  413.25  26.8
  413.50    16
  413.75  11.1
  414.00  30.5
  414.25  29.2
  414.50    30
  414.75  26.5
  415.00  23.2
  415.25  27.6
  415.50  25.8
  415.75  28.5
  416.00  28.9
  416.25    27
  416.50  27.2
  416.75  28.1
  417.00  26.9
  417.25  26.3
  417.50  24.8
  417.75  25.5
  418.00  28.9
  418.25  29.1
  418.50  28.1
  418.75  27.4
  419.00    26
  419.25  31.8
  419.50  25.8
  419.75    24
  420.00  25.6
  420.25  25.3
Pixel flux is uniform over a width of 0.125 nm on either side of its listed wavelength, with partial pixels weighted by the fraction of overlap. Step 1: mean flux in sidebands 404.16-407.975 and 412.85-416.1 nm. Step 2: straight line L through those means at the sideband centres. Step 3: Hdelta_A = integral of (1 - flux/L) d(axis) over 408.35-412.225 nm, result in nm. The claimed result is 0.16 nm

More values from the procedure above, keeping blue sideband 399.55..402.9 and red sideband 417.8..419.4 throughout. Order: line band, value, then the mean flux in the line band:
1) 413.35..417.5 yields 0.34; 25.8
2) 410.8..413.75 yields 0.38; 24.2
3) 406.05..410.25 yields 0.21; 26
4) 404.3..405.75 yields -0.05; 28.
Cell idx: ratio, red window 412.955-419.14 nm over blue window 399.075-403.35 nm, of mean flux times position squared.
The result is 1.1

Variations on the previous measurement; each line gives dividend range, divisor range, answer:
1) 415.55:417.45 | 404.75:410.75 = 1.08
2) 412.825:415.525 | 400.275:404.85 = 0.98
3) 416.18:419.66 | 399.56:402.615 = 1.11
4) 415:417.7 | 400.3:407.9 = 1.06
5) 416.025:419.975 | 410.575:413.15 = 1.11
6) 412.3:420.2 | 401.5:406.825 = 1.02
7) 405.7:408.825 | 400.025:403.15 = 1.05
